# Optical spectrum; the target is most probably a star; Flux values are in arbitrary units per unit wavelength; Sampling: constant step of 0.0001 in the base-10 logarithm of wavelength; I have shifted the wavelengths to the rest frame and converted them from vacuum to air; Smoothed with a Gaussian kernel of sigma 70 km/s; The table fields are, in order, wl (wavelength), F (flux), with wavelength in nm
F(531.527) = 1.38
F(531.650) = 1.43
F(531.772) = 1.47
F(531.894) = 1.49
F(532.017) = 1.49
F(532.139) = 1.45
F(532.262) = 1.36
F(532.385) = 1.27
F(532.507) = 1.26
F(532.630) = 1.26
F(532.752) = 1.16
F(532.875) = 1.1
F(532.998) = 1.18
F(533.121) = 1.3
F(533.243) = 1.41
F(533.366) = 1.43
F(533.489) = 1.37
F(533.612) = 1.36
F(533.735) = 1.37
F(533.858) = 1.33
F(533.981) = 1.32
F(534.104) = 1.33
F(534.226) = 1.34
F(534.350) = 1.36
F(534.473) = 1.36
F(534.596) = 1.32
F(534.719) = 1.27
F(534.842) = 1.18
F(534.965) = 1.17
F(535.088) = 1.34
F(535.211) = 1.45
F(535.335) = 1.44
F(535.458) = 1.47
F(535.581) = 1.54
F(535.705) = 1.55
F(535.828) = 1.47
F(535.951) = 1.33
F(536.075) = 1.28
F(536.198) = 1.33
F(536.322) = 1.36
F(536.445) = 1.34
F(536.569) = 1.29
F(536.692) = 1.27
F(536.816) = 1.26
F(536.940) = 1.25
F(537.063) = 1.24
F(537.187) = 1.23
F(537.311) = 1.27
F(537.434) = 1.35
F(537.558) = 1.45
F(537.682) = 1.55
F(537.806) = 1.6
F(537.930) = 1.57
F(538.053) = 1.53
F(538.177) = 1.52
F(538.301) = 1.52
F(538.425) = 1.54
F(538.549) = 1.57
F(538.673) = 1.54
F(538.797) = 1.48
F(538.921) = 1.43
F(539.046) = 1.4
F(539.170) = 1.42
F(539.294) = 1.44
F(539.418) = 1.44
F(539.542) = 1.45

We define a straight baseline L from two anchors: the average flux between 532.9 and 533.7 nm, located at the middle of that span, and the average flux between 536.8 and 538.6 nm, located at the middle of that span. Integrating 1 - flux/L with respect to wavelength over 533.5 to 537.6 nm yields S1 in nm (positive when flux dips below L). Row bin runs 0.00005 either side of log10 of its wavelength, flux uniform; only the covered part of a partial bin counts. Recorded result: 0.13 nm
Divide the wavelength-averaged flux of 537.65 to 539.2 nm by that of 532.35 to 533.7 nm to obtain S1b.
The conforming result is 1.18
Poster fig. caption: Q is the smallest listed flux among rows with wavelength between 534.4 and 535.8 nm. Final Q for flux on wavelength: 1.17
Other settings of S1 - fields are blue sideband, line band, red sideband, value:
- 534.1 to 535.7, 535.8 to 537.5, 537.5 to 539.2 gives 0.157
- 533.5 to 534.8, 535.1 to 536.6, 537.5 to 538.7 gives 0.018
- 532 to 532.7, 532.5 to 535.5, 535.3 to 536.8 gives 0.096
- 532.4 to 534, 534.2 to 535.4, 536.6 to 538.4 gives 0.011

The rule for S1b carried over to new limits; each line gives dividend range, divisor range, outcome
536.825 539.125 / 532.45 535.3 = 1.11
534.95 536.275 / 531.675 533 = 1.06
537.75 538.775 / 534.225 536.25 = 1.13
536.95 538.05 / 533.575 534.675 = 1.05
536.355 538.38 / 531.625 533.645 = 1.04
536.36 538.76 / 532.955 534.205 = 1.05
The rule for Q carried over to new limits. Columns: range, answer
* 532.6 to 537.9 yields 1.1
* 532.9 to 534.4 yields 1.18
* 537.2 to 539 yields 1.27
